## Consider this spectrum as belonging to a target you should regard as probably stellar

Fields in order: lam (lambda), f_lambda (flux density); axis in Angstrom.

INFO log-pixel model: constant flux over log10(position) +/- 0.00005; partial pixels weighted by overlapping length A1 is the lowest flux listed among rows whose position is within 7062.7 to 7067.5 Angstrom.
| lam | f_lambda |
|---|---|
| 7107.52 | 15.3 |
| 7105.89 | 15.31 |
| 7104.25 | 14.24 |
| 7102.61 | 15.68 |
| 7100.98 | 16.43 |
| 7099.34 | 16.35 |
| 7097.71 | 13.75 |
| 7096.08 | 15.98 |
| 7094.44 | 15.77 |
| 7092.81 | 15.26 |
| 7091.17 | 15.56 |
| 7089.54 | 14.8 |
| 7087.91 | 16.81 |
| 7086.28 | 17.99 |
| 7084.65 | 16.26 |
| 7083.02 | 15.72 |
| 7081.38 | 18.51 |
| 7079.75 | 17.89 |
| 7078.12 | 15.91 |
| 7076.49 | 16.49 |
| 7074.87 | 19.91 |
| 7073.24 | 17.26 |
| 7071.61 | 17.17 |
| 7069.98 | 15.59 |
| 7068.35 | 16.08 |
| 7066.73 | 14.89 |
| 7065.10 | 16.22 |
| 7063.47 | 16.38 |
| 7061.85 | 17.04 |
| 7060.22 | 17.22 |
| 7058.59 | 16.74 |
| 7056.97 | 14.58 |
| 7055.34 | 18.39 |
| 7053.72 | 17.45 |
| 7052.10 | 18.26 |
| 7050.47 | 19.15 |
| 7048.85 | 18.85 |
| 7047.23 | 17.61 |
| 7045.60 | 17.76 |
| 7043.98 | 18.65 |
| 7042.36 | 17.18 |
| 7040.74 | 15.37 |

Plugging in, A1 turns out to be 14.89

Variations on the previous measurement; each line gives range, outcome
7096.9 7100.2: 13.75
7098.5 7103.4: 15.68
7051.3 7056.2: 17.45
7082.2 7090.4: 14.8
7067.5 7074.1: 15.59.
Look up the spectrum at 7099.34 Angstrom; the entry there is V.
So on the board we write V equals 16.35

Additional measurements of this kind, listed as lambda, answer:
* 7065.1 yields 16.22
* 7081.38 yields 18.51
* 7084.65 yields 16.26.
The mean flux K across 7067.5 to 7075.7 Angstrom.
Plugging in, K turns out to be 17.2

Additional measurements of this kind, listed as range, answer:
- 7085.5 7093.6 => 16.1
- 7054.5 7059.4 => 16.6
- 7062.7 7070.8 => 15.8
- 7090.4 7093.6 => 15.4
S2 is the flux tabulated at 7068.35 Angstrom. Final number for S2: 16.08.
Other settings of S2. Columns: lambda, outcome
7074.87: 19.91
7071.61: 17.17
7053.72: 17.45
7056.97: 14.58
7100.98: 16.43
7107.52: 15.3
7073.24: 17.26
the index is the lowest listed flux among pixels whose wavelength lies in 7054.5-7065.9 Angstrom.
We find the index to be 14.58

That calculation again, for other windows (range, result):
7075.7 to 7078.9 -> 15.91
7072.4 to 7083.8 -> 15.72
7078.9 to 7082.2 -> 17.89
